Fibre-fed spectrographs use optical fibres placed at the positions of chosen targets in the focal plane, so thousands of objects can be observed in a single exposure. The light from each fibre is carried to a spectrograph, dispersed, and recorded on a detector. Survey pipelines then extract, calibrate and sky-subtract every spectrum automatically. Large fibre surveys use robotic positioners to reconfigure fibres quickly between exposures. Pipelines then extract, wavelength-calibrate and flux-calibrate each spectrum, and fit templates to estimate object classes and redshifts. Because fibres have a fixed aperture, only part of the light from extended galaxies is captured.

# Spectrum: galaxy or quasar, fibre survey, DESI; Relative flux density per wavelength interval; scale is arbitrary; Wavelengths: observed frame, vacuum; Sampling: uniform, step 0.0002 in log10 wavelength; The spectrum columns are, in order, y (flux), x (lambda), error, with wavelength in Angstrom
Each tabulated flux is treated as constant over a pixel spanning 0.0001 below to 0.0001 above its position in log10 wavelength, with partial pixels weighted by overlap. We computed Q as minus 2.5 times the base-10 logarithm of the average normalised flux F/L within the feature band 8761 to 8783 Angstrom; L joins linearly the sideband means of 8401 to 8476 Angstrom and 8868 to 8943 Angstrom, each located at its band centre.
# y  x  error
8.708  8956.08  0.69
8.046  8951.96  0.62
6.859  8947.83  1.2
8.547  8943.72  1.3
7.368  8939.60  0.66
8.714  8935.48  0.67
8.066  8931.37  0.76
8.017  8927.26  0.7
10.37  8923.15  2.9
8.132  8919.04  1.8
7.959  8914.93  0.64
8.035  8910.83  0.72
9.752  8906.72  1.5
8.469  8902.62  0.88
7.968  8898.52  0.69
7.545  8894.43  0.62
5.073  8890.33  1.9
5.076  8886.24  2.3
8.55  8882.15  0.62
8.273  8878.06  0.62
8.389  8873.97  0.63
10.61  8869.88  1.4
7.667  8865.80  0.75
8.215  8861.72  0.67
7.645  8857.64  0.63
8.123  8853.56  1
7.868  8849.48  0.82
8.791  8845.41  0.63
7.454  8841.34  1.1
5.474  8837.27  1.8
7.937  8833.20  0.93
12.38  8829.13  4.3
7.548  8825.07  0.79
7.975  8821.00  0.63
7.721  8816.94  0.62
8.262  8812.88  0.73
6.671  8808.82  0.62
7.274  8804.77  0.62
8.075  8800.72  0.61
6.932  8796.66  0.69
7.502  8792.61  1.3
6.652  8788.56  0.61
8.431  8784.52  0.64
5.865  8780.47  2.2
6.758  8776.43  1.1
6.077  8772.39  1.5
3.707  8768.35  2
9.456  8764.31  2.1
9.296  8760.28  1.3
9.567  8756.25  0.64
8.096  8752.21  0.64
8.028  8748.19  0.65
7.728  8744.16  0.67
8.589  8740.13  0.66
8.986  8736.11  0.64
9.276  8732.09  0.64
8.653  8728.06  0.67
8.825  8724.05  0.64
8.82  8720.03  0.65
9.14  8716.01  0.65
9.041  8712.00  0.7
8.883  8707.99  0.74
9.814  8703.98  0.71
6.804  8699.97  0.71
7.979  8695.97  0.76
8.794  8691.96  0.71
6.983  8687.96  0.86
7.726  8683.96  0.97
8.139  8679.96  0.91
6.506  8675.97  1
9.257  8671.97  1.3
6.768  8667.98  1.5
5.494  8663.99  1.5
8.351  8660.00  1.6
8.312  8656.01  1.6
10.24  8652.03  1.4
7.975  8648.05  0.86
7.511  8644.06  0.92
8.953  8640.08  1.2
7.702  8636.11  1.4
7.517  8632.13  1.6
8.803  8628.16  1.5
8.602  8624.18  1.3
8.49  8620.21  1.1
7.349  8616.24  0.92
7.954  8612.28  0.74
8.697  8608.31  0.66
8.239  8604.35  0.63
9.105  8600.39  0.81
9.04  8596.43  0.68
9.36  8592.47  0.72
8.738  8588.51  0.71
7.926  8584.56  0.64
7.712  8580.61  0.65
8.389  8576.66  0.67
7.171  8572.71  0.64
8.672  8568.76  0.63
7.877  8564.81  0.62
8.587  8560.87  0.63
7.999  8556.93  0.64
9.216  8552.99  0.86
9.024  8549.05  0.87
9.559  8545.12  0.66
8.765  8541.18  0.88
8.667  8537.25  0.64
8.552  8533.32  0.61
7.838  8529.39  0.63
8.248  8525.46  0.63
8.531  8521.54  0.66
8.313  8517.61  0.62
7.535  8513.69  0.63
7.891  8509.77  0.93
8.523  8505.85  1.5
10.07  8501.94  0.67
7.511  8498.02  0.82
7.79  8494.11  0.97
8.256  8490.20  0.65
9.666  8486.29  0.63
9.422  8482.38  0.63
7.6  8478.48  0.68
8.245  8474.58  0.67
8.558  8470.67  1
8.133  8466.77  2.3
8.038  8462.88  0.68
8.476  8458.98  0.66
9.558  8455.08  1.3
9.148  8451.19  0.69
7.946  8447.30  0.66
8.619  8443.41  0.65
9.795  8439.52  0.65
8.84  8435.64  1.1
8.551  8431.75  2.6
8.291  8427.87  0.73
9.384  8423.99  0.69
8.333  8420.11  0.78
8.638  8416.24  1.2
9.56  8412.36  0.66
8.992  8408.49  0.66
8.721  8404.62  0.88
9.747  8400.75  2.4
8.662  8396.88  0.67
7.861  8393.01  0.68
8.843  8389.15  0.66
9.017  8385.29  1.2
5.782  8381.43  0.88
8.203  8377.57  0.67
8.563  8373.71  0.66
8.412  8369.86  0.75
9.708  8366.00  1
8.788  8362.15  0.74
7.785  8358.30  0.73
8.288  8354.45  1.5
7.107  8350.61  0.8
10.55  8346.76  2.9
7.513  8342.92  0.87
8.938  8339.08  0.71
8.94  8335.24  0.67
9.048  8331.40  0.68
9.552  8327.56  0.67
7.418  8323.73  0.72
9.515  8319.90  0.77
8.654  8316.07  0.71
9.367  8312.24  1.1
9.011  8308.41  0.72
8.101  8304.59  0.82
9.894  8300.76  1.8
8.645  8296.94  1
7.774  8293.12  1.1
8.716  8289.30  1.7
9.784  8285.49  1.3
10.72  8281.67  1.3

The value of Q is 0.25 mag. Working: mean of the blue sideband 8.75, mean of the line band 6.59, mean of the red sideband 8.13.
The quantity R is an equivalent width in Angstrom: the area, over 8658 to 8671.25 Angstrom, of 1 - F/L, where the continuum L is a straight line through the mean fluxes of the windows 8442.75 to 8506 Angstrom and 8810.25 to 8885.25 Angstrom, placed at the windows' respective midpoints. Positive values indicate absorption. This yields 2.0 Angstrom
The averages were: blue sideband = 8.56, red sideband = 8.21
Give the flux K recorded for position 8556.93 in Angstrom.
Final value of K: 7.999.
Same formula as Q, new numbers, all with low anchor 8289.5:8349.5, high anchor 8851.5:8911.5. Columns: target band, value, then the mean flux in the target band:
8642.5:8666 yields 0.043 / 7.99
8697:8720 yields -0.062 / 8.71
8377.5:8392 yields 0.105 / 7.93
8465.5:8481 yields 0.053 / 8.18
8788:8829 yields 0.048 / 7.72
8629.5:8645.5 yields 0.048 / 7.97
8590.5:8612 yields -0.053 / 8.81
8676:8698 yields 0.062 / 7.8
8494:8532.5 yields 0.036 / 8.25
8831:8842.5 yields 0.150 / 6.99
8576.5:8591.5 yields 0.022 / 8.25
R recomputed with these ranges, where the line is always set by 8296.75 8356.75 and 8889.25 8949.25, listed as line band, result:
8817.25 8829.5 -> -0.6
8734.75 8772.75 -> 1.3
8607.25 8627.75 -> 0.5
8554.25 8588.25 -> 1.6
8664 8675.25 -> 1.3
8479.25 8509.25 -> -0.2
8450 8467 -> -0.1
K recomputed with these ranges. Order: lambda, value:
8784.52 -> 8.431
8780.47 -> 5.865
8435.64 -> 8.84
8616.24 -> 7.349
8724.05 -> 8.825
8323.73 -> 7.418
